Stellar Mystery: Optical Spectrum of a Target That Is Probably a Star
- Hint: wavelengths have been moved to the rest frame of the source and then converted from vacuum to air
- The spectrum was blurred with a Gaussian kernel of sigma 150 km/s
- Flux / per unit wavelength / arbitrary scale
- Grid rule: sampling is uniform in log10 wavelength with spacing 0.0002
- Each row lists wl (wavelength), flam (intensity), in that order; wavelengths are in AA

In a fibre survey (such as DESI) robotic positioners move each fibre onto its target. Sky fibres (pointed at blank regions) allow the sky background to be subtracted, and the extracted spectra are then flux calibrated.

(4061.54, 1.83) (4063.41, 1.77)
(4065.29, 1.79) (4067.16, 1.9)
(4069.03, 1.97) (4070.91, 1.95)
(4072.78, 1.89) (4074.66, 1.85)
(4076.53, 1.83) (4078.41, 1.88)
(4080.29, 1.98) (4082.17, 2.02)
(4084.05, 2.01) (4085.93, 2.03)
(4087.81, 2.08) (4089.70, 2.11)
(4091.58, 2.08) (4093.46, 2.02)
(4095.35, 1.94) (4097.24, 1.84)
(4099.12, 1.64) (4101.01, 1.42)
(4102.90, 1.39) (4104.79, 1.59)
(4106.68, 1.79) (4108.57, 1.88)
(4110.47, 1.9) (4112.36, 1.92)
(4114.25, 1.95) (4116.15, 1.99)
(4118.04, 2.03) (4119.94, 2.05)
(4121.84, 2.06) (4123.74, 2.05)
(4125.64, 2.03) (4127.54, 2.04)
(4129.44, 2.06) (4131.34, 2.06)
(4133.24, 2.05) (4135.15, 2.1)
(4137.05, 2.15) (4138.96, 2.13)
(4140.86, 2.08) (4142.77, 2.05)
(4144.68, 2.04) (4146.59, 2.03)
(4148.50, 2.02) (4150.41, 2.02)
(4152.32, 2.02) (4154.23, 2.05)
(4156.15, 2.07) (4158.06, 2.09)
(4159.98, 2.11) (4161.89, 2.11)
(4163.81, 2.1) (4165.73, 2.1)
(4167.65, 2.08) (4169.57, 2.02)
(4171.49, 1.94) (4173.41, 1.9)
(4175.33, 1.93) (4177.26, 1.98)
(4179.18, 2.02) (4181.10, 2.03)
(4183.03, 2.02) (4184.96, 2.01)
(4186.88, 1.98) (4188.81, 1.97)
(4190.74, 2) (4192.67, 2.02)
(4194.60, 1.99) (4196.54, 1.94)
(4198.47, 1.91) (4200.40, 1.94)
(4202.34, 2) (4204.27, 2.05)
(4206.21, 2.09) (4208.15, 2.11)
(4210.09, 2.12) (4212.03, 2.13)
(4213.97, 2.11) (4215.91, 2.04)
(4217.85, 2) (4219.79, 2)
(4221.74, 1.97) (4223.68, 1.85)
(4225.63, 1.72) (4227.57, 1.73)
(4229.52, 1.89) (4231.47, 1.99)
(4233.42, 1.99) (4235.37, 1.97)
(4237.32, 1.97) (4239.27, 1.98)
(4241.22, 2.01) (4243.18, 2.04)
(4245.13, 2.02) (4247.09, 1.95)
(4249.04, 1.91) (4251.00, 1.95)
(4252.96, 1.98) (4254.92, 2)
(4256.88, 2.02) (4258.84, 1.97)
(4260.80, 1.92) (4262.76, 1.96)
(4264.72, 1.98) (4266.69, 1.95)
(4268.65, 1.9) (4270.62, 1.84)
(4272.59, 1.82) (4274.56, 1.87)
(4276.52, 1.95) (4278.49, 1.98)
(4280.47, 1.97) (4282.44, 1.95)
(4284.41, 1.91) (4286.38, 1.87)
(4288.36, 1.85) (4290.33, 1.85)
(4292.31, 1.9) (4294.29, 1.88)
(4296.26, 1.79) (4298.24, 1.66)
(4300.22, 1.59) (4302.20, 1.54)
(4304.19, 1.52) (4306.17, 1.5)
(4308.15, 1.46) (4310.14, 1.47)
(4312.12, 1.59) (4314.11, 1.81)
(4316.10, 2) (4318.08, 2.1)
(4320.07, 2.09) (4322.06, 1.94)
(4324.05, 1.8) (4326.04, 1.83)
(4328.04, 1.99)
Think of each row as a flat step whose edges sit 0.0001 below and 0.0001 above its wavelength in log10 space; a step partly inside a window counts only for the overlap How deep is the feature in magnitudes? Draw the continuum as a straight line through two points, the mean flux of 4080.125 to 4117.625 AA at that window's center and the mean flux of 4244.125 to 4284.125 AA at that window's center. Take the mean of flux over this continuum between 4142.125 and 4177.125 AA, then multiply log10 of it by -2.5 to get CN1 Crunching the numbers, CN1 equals -0.07 mag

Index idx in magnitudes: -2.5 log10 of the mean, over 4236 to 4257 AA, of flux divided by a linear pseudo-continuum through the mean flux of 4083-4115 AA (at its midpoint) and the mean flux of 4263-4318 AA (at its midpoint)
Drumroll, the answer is -0.10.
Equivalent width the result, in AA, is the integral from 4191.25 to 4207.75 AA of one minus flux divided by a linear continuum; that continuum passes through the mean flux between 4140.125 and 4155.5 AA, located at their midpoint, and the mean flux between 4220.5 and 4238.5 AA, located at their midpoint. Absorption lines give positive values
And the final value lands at -0.4 AA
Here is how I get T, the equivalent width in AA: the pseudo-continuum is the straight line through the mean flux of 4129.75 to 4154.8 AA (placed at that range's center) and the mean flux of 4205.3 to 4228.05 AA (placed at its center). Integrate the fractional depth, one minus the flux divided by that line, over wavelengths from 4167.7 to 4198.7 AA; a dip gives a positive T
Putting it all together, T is 0.6 AA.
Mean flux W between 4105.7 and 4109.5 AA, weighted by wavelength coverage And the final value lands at 1.83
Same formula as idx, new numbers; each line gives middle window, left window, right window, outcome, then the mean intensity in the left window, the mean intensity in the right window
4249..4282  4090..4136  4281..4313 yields -0.11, 1.91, 1.71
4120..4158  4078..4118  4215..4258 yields -0.09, 1.88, 1.95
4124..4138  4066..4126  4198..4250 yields -0.08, 1.91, 1.98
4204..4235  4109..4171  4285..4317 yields -0.06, 2.05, 1.71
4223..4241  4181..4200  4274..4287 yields 0.03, 1.98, 1.93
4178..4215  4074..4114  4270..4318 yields -0.11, 1.87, 1.78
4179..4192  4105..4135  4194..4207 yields -0.01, 1.98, 1.99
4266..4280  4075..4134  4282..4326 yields -0.06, 1.93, 1.78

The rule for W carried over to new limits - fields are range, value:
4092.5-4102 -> 1.77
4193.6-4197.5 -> 1.96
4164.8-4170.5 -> 2.07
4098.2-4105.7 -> 1.51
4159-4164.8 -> 2.11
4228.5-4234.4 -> 1.95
